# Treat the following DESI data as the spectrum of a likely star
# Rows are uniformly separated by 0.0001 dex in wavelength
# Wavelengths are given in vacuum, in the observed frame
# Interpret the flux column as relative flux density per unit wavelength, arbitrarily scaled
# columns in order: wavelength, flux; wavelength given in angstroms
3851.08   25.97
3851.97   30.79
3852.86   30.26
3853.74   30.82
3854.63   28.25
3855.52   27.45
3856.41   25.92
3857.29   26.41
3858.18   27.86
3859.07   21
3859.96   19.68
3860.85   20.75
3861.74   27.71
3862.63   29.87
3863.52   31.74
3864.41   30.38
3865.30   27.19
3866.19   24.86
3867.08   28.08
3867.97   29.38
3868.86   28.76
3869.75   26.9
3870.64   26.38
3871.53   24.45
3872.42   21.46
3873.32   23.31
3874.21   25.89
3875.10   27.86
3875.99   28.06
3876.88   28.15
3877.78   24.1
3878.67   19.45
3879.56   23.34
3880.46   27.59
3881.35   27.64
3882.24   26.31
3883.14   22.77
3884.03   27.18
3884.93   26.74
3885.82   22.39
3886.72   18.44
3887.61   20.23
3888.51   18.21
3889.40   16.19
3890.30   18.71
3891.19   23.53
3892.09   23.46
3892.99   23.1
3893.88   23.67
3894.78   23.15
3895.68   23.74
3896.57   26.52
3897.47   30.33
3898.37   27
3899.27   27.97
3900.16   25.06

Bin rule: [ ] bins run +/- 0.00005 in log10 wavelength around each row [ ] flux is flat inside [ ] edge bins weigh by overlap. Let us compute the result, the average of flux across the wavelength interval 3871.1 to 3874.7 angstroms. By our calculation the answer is 23.8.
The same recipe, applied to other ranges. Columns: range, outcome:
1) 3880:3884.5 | 26.3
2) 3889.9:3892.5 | 22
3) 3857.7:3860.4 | 22.9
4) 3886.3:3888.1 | 19.3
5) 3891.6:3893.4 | 23.2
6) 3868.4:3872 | 26.6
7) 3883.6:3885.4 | 26.9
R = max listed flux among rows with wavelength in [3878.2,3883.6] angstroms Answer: 27.64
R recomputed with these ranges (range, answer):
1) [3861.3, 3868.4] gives 31.74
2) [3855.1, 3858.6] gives 27.86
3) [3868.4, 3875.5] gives 28.76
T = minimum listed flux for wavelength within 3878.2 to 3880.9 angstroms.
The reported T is 19.45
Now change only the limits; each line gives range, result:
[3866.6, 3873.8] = 21.46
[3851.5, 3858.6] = 25.92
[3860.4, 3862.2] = 20.75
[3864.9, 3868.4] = 24.86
